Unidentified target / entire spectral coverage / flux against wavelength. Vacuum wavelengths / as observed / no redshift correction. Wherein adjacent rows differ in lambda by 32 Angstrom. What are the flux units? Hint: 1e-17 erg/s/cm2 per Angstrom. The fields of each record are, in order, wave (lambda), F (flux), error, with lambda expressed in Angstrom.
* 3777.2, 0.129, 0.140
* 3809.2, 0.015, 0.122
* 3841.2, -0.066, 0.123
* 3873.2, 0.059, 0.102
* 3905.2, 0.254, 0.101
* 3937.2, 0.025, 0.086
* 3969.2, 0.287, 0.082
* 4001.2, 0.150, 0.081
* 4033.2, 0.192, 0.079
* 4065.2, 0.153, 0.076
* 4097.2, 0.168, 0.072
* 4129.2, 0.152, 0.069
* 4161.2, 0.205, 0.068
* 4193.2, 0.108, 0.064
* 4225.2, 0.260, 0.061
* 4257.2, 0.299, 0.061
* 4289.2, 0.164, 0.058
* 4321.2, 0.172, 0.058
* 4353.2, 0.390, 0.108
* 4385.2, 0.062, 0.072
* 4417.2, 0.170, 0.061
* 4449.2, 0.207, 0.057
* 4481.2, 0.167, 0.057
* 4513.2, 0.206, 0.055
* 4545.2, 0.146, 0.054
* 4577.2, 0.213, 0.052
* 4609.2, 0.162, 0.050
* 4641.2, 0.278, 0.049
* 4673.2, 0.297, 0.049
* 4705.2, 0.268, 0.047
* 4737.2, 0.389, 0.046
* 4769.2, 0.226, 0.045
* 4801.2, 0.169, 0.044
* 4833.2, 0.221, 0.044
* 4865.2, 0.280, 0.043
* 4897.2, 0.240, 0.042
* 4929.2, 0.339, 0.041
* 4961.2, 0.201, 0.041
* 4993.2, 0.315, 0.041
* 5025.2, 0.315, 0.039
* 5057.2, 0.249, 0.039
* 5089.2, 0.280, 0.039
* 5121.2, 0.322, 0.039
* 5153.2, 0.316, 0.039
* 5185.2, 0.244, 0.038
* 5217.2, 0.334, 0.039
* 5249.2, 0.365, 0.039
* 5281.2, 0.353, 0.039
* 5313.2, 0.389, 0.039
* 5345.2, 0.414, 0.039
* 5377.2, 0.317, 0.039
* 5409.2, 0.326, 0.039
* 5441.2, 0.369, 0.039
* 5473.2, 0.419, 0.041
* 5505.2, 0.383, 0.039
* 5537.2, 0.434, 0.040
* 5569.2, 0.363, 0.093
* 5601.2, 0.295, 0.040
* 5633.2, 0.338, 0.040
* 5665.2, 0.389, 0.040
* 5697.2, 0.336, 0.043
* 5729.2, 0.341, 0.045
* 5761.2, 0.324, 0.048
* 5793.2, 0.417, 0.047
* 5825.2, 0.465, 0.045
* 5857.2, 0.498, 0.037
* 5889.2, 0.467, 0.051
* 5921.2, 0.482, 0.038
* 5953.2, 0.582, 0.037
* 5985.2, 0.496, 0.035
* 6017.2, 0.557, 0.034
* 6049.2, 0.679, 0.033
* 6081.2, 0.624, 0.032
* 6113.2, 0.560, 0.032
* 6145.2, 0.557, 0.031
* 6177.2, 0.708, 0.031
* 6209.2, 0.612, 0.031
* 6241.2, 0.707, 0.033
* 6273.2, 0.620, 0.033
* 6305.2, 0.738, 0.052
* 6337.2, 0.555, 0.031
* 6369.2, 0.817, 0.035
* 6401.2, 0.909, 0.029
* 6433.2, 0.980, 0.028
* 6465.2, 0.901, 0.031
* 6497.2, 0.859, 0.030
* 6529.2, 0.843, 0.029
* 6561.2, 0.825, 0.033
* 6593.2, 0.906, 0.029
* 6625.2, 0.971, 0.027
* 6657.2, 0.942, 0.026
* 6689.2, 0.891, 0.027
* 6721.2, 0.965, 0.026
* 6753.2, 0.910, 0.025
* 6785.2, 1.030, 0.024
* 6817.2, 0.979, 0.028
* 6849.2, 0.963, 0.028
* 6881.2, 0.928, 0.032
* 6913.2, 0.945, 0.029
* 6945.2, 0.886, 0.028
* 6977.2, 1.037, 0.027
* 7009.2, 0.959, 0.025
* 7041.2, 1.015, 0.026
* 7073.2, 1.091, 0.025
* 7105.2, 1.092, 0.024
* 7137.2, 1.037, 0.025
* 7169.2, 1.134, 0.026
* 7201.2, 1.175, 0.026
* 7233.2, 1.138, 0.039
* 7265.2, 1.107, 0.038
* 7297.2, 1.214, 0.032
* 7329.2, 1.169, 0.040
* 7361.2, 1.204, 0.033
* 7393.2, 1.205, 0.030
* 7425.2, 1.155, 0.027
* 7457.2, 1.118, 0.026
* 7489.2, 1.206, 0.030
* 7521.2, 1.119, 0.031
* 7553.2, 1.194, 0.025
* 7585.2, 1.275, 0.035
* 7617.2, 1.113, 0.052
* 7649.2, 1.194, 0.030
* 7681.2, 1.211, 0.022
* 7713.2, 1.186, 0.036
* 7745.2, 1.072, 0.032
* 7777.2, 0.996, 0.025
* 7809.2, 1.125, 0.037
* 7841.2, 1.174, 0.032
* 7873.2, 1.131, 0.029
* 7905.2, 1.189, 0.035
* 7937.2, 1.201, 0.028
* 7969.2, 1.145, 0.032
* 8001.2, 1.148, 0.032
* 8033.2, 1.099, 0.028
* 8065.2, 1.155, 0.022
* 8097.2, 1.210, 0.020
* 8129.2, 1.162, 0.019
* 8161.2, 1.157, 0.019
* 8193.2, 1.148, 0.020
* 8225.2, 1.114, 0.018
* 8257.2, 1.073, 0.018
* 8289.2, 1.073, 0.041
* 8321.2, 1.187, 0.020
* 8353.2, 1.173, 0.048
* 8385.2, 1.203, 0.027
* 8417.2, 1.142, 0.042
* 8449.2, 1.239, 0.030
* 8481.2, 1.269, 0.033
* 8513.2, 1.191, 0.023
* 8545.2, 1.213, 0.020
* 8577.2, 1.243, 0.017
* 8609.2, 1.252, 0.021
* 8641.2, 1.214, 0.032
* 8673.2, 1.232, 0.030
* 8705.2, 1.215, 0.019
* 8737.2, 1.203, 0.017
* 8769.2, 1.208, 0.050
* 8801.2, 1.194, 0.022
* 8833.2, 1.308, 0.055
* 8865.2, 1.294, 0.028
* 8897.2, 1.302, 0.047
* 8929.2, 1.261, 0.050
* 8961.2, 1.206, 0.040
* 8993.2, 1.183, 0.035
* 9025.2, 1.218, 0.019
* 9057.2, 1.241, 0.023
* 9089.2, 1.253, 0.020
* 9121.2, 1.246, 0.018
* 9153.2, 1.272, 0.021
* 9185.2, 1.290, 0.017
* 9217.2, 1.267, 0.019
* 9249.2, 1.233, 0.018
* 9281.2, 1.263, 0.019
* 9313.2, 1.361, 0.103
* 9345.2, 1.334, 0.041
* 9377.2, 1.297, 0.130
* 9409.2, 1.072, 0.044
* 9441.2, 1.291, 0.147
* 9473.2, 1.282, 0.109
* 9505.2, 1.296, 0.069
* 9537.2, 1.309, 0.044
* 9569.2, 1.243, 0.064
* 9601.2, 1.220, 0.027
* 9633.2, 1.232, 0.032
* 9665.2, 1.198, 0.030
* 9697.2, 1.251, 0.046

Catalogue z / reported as 0.598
